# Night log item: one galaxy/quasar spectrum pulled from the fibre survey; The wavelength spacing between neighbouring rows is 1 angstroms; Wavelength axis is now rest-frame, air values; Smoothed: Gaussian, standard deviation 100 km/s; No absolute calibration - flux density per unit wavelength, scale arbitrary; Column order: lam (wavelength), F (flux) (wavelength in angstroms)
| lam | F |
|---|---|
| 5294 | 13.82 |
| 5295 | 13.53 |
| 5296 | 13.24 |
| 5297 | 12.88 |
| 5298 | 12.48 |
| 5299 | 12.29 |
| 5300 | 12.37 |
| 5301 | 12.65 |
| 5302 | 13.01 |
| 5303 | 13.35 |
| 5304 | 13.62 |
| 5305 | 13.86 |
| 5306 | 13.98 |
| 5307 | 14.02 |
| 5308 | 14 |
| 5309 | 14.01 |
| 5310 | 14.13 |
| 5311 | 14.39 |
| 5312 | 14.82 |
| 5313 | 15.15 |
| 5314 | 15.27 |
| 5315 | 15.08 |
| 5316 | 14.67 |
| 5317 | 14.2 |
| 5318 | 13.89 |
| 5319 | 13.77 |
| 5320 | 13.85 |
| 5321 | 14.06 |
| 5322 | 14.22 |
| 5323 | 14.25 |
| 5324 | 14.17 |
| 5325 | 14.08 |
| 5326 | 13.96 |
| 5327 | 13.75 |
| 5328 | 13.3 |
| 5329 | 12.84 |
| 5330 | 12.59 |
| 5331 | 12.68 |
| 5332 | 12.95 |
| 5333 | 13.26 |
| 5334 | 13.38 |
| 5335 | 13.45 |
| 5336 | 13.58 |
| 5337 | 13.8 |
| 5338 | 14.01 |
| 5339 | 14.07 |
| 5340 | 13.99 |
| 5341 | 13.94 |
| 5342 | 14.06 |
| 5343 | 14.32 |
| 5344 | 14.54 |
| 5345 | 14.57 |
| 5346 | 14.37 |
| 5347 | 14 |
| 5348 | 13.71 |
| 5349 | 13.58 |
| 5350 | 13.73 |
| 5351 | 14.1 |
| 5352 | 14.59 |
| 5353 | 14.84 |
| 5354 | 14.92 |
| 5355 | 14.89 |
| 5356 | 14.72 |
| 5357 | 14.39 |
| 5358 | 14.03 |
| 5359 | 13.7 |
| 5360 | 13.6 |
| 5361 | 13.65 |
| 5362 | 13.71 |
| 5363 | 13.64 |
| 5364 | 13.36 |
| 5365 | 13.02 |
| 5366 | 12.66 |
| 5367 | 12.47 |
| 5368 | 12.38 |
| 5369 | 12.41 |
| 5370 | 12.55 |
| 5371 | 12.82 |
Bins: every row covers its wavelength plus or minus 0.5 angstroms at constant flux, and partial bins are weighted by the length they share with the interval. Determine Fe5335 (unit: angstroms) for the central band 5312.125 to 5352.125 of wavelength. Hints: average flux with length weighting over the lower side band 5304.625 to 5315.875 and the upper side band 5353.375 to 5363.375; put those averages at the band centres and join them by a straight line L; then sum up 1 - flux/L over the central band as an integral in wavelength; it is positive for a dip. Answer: 1.0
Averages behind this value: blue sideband 14.4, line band 13.9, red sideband 14.1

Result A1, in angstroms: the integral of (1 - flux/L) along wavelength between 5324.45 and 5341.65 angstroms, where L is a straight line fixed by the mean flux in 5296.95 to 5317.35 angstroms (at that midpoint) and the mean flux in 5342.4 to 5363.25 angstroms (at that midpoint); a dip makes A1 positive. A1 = 0.6 angstroms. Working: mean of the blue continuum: 13.8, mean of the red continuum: 14.2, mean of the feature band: 13.5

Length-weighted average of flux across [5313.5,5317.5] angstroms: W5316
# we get 14.8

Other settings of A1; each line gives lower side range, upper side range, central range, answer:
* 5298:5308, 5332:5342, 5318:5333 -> -0.1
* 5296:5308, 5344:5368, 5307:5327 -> -1.4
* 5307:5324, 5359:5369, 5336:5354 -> -0.7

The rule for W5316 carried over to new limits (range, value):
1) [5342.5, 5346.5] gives 14.4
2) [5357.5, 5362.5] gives 13.7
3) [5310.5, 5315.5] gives 14.9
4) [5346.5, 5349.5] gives 13.8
